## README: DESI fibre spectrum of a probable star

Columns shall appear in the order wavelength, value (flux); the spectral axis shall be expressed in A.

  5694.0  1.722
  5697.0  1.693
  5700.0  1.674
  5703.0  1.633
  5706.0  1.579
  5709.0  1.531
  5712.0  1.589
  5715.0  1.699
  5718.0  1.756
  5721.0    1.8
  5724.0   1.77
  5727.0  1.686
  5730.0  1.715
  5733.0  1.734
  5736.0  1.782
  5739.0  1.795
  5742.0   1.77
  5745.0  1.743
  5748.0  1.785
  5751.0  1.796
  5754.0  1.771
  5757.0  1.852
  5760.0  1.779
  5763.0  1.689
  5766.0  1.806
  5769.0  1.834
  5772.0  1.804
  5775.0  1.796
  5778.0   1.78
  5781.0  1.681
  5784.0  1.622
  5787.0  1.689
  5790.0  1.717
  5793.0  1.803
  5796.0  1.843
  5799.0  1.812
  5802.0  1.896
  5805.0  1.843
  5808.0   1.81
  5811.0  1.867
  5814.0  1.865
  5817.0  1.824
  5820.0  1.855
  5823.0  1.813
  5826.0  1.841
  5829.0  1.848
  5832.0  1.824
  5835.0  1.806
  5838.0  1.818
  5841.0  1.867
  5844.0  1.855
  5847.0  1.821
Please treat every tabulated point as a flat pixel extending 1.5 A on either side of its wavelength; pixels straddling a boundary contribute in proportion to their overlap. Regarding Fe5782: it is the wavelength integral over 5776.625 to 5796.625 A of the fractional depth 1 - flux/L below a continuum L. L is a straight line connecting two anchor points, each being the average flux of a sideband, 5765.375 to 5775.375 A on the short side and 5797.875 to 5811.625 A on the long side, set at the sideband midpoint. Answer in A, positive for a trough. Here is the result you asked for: 1.1 A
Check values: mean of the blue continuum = 1.81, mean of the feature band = 1.73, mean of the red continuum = 1.85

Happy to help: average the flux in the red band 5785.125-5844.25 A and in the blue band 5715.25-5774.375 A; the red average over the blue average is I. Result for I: 1.03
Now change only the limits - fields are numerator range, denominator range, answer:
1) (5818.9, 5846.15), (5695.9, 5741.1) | 1.08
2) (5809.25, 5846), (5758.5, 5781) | 1.04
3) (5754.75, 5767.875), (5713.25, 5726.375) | 1.02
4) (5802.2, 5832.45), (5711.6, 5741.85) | 1.06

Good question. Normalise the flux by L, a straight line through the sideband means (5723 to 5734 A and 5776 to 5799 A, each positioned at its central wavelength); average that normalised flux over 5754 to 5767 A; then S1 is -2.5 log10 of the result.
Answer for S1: -0.03 mag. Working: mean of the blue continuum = 1.72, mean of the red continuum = 1.74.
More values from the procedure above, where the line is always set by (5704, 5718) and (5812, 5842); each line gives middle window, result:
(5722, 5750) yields -0.06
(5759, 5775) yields -0.04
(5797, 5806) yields -0.04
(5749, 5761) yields -0.06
